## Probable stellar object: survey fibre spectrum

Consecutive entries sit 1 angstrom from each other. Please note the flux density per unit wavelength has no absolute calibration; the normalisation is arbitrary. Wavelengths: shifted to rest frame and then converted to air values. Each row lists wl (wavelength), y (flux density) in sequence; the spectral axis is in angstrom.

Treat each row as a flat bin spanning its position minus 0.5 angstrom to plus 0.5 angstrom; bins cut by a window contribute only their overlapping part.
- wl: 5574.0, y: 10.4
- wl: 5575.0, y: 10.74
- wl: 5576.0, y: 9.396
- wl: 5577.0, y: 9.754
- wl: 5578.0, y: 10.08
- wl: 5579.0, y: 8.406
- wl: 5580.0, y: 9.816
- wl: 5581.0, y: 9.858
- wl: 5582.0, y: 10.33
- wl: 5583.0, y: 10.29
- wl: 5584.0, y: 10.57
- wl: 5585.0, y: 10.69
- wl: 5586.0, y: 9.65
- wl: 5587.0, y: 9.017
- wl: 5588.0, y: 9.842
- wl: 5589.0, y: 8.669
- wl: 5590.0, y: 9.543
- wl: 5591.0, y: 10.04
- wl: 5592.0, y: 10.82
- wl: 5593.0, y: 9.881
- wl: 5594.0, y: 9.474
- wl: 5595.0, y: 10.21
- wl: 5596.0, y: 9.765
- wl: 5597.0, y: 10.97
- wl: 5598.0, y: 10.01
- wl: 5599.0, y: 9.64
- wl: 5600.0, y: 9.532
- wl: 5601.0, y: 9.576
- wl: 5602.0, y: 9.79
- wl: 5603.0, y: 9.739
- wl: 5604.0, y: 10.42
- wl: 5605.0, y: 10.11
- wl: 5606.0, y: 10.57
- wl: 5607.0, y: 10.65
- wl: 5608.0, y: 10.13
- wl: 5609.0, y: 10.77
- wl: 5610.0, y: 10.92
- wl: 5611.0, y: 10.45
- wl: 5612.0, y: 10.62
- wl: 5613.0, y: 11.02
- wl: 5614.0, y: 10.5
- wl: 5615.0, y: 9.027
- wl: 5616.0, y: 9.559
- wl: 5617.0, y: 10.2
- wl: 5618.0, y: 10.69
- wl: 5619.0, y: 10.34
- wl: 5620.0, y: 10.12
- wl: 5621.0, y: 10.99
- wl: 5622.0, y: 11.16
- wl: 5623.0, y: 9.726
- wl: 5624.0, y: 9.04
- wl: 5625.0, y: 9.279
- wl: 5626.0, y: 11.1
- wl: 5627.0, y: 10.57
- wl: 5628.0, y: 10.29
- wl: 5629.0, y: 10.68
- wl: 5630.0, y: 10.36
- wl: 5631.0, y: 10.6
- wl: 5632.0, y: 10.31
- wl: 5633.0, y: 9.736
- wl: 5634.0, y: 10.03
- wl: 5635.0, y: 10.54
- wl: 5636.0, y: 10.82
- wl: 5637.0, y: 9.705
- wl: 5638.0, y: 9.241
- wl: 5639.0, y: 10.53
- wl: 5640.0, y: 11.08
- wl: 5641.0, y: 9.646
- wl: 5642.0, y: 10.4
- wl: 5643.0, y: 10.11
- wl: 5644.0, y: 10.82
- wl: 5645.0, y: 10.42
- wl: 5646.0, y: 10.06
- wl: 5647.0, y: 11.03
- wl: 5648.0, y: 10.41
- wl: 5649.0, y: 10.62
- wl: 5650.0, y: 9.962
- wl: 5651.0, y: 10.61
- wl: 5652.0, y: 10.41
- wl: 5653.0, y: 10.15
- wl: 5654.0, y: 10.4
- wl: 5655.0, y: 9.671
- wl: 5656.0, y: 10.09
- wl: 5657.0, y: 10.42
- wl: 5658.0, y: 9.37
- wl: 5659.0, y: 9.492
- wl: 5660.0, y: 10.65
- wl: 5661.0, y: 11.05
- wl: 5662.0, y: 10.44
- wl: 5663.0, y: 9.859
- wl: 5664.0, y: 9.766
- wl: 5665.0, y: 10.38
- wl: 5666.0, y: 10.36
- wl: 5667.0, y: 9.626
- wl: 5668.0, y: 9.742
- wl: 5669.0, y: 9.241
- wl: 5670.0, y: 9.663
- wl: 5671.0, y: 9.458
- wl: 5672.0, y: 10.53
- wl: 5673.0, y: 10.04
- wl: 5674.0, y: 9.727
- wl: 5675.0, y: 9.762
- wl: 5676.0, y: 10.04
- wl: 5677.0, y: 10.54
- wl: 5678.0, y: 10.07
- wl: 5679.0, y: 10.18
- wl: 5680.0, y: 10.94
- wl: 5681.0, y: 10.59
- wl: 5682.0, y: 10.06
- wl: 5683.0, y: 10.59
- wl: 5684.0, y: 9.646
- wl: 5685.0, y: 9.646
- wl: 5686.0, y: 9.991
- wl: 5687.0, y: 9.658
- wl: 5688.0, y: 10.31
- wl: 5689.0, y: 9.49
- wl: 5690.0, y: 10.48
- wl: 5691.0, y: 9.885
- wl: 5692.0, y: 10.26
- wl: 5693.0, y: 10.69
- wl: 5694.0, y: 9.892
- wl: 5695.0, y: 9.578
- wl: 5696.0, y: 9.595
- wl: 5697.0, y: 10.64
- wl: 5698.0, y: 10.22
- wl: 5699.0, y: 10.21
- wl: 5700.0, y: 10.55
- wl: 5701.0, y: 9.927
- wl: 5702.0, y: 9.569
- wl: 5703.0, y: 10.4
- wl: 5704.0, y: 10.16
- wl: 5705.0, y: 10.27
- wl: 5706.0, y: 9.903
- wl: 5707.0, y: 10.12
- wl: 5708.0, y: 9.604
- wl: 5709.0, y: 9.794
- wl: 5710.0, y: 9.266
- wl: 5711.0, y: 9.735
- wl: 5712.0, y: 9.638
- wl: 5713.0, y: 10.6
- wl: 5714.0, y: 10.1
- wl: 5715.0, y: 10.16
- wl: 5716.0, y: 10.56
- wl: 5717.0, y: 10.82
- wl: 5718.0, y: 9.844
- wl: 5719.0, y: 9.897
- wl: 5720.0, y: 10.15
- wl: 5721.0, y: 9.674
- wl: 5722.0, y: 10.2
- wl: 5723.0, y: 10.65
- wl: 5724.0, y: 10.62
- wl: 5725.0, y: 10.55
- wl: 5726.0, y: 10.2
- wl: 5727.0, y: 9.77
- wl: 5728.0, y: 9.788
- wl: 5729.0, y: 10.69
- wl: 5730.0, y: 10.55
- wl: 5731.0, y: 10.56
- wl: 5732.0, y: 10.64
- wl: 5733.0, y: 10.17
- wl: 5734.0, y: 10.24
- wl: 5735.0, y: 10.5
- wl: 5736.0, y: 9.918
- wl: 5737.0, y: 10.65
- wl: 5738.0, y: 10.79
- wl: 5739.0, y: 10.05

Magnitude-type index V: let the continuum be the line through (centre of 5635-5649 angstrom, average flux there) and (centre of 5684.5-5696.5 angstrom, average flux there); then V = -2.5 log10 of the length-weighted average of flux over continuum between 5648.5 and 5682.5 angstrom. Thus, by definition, 0.00 mag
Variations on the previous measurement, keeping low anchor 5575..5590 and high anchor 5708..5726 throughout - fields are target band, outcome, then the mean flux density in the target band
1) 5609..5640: -0.04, 10.3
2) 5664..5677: 0.01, 9.9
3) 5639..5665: -0.04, 10.3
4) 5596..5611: -0.04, 10.2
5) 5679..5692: -0.01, 10.1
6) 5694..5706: 0.00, 10.1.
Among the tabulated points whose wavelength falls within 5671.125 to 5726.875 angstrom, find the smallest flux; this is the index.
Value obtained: 9.266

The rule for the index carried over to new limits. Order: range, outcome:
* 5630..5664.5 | 9.241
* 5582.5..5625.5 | 8.669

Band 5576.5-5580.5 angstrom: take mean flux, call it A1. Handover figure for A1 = 9.51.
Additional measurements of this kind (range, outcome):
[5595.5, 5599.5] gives 10.1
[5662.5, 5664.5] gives 9.81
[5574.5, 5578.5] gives 9.99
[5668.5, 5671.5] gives 9.45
